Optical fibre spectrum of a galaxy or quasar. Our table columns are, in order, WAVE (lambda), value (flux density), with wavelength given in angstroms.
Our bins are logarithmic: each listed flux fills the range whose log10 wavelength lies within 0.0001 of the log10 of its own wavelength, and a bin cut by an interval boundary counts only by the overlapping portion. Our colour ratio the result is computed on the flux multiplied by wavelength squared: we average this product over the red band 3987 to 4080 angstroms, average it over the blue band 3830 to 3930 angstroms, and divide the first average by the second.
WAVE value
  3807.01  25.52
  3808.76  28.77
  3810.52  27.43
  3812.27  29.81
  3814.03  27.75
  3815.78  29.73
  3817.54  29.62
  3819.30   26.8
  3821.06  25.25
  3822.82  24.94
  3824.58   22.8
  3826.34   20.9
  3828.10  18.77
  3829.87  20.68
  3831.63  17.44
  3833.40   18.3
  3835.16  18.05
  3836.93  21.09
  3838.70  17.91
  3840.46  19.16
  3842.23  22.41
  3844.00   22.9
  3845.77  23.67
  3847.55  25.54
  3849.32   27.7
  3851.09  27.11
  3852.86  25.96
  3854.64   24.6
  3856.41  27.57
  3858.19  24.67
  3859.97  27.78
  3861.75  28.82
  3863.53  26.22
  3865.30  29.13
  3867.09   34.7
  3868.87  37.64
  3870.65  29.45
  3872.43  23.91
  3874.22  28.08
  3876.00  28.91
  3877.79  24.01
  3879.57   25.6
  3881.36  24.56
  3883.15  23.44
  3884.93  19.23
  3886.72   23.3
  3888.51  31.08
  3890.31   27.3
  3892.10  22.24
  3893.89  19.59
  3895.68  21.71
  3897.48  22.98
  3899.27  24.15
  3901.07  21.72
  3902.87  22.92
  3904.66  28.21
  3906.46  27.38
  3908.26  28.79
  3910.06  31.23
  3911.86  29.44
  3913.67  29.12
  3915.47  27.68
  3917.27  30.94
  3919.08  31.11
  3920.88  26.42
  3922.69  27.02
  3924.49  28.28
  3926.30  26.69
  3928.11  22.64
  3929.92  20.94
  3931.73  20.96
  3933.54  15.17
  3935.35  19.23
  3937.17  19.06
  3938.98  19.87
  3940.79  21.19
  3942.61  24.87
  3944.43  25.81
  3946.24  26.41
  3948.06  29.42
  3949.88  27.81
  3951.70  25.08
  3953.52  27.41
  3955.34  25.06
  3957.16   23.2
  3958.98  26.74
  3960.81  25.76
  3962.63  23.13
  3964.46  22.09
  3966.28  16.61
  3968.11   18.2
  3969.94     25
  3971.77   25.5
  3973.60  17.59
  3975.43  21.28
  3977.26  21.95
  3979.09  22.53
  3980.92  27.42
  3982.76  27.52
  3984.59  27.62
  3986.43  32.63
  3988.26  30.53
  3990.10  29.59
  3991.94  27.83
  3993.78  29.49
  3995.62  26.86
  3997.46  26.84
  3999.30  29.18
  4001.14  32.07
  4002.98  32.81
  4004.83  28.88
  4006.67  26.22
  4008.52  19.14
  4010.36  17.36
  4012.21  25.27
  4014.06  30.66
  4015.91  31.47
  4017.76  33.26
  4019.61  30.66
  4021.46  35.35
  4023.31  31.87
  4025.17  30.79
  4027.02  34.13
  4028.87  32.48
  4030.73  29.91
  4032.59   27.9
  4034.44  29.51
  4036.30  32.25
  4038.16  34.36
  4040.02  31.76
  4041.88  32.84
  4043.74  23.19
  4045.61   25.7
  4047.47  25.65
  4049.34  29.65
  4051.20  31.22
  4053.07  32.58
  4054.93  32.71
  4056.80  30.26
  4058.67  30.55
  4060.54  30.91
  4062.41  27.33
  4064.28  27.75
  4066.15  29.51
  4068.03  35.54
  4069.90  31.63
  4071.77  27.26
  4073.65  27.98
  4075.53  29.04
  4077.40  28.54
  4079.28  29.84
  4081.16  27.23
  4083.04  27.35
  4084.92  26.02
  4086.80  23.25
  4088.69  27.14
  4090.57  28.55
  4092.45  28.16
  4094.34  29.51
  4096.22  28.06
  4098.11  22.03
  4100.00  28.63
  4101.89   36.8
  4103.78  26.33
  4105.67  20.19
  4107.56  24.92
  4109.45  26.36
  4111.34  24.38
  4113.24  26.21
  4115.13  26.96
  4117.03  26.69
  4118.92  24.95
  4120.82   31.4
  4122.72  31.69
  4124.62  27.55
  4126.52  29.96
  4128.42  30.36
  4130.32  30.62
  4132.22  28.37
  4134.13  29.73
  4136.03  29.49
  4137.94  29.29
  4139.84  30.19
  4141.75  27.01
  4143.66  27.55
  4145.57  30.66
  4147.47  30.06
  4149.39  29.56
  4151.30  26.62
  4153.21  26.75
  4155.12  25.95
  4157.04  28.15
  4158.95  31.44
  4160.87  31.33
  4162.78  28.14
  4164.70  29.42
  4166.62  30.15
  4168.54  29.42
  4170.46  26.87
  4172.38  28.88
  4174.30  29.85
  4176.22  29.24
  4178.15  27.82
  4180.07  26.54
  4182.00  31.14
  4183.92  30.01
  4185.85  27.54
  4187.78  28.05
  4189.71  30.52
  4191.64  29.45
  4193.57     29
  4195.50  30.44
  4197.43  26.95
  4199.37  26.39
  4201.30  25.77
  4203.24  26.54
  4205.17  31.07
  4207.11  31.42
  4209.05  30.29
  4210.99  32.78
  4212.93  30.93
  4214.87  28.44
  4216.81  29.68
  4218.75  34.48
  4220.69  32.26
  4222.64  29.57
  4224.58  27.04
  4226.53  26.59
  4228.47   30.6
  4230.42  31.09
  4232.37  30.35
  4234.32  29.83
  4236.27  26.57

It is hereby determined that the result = 1.25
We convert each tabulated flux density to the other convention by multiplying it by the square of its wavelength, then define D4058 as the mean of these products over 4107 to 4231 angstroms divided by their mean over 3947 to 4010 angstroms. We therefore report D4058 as 1.23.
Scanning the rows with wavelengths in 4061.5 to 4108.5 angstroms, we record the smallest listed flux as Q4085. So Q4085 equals 20.19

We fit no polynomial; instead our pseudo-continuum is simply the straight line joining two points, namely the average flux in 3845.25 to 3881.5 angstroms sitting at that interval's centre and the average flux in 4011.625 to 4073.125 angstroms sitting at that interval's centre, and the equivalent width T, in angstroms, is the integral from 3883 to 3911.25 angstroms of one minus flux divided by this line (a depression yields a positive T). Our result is 3.3 angstroms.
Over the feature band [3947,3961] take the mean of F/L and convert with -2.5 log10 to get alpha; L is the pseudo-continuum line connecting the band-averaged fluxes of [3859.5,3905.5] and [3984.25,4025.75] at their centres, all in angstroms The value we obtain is 0.06 mag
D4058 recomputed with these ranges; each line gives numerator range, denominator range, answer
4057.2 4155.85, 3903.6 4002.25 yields 1.19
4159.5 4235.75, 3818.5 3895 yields 1.41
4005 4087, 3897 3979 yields 1.27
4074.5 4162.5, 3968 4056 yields 1.04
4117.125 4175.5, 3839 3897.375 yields 1.29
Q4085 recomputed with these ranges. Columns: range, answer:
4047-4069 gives 25.65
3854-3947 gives 15.17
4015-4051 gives 23.19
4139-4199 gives 25.95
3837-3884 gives 17.91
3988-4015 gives 17.36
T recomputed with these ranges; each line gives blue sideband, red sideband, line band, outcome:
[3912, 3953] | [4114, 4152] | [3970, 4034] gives -4.20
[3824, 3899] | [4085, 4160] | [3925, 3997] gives 4.17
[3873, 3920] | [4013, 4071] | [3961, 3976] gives 3.66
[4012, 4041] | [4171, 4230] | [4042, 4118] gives 6.79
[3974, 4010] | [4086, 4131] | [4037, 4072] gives -3.54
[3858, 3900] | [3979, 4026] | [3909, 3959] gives 3.69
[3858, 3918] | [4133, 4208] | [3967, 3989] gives 2.13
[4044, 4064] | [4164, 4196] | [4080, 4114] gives 2.92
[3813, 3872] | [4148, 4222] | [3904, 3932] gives -1.63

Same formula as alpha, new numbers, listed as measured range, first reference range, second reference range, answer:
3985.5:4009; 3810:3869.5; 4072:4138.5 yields -0.083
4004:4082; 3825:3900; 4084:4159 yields -0.103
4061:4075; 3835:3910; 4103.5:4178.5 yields -0.080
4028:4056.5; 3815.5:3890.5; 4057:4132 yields -0.100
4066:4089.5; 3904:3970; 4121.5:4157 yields -0.028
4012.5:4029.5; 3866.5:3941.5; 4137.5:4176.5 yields -0.186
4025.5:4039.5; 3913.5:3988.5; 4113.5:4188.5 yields -0.197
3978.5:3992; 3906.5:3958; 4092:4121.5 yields -0.100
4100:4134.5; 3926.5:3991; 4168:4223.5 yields -0.016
